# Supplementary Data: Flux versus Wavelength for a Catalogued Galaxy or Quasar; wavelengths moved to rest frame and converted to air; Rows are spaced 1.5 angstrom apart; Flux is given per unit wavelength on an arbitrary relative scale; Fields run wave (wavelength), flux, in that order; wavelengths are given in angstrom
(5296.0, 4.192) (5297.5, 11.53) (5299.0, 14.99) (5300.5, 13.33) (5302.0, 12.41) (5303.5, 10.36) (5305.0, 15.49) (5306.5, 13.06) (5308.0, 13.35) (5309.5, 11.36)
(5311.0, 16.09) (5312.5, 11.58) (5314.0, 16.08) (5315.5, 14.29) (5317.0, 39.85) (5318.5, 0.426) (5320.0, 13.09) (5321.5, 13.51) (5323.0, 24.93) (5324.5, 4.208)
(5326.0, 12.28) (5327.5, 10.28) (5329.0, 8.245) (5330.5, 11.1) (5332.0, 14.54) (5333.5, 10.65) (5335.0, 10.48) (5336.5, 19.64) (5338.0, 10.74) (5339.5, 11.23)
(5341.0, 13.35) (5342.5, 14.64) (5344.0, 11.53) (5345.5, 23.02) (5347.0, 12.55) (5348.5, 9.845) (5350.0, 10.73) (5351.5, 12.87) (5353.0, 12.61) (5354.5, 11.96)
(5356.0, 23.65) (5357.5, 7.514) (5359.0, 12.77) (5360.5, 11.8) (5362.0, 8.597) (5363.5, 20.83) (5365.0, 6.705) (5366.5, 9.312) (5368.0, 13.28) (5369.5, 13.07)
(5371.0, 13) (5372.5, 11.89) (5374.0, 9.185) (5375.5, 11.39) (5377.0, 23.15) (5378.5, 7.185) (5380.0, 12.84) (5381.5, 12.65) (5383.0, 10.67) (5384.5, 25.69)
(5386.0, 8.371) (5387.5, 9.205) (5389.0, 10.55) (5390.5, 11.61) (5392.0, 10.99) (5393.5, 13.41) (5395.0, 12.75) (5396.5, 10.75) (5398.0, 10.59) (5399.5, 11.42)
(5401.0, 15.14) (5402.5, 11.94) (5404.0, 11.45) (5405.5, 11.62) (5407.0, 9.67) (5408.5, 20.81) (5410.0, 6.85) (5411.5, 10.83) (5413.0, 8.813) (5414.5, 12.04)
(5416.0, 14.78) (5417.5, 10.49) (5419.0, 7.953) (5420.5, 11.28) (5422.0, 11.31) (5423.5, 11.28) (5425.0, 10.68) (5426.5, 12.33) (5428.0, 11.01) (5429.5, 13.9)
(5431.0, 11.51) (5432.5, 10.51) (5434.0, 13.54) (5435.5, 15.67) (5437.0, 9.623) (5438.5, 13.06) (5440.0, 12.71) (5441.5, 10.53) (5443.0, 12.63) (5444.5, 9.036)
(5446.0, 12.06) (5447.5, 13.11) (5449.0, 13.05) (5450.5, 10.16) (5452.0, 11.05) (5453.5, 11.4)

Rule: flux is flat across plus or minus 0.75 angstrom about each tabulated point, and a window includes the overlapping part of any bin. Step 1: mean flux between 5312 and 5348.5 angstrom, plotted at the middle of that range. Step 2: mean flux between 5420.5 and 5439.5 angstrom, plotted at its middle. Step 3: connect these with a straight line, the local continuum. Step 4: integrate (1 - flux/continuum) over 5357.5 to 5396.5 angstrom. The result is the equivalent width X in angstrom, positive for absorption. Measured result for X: 1.9 angstrom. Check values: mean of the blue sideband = 13.8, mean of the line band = 12.3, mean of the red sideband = 12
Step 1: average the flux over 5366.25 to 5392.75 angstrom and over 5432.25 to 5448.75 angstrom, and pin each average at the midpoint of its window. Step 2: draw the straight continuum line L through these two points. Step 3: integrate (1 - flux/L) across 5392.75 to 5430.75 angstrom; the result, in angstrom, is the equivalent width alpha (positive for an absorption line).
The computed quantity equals 1.8 angstrom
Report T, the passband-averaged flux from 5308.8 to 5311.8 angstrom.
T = 13.7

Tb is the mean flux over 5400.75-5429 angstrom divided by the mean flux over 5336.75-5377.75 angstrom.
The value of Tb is 0.9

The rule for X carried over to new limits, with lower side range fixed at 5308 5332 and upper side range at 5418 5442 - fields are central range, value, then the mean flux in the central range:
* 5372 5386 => -1.0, 13.6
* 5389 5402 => 0.4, 12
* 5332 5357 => -0.6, 13.7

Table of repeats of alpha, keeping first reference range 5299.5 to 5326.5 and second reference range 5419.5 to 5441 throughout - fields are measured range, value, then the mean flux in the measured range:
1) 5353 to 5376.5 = 1.4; 12.5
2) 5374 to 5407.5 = 1.0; 12.4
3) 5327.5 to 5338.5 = 1.4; 12.1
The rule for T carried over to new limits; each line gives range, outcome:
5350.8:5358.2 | 13.8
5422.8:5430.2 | 11.8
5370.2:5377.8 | 13.7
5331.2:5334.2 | 12.6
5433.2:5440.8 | 12.9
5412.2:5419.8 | 10.8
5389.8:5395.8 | 12.2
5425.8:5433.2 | 11.9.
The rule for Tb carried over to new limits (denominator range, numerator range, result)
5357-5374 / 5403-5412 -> 1.02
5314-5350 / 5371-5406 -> 0.91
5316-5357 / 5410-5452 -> 0.84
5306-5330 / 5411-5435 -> 0.82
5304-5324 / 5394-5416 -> 0.77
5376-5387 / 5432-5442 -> 0.87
